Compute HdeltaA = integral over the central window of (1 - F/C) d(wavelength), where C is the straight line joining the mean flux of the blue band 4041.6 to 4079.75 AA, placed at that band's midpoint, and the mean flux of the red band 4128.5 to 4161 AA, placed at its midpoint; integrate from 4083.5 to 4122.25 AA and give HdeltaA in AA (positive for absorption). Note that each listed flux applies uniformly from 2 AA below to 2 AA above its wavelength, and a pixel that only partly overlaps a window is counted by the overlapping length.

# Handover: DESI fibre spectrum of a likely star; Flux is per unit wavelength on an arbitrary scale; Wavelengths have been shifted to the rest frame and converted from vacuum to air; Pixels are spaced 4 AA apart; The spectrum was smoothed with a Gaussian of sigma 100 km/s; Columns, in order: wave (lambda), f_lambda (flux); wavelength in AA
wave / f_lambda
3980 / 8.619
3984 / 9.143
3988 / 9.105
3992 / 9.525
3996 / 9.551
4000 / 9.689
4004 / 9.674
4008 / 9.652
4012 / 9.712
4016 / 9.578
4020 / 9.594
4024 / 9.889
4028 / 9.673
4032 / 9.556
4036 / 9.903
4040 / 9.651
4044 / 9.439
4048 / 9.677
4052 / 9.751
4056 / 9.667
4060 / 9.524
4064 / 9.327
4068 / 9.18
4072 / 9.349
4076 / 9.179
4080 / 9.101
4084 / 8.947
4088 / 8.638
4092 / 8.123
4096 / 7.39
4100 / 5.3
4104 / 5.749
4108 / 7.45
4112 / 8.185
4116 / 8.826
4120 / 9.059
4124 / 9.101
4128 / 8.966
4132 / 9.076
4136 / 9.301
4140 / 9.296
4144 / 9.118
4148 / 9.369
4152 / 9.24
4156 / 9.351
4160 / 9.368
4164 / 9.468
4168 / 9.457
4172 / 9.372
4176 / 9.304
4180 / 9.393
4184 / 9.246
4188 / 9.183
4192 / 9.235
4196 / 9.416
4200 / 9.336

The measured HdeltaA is 6.69 AA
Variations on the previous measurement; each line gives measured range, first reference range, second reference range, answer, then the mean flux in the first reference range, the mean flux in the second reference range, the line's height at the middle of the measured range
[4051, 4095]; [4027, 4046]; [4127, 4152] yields 1.8 AA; 9.64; 9.2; 9.49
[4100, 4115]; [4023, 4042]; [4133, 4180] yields 3.9 AA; 9.73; 9.33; 9.49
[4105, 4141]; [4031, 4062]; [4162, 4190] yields 2.9 AA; 9.65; 9.35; 9.47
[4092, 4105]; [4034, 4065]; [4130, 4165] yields 4.1 AA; 9.63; 9.28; 9.45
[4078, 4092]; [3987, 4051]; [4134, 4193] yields 1.0 AA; 9.63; 9.31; 9.48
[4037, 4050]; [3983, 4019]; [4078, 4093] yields -0.7 AA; 9.53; 8.74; 9.13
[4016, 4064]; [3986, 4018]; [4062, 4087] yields -1.5 AA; 9.56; 9.16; 9.35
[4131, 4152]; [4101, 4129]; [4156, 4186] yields -1.4 AA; 8.06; 9.37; 8.68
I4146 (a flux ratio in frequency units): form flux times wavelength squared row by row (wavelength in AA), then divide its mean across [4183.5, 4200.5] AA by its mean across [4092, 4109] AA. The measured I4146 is 1.47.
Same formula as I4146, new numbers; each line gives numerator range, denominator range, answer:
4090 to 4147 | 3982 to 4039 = 0.91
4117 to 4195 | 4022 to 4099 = 1.05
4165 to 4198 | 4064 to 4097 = 1.11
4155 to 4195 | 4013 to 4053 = 1.03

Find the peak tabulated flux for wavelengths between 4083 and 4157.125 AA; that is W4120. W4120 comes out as 9.369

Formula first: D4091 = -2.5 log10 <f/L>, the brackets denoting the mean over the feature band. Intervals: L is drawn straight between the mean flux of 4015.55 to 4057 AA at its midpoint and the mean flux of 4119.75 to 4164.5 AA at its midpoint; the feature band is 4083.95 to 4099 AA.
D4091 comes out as 0.18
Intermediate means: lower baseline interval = 9.67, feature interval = 7.99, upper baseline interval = 9.22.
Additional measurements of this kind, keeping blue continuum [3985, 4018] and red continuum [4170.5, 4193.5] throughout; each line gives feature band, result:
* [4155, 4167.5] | -0.01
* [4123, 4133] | 0.04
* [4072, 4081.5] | 0.03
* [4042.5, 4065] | -0.01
